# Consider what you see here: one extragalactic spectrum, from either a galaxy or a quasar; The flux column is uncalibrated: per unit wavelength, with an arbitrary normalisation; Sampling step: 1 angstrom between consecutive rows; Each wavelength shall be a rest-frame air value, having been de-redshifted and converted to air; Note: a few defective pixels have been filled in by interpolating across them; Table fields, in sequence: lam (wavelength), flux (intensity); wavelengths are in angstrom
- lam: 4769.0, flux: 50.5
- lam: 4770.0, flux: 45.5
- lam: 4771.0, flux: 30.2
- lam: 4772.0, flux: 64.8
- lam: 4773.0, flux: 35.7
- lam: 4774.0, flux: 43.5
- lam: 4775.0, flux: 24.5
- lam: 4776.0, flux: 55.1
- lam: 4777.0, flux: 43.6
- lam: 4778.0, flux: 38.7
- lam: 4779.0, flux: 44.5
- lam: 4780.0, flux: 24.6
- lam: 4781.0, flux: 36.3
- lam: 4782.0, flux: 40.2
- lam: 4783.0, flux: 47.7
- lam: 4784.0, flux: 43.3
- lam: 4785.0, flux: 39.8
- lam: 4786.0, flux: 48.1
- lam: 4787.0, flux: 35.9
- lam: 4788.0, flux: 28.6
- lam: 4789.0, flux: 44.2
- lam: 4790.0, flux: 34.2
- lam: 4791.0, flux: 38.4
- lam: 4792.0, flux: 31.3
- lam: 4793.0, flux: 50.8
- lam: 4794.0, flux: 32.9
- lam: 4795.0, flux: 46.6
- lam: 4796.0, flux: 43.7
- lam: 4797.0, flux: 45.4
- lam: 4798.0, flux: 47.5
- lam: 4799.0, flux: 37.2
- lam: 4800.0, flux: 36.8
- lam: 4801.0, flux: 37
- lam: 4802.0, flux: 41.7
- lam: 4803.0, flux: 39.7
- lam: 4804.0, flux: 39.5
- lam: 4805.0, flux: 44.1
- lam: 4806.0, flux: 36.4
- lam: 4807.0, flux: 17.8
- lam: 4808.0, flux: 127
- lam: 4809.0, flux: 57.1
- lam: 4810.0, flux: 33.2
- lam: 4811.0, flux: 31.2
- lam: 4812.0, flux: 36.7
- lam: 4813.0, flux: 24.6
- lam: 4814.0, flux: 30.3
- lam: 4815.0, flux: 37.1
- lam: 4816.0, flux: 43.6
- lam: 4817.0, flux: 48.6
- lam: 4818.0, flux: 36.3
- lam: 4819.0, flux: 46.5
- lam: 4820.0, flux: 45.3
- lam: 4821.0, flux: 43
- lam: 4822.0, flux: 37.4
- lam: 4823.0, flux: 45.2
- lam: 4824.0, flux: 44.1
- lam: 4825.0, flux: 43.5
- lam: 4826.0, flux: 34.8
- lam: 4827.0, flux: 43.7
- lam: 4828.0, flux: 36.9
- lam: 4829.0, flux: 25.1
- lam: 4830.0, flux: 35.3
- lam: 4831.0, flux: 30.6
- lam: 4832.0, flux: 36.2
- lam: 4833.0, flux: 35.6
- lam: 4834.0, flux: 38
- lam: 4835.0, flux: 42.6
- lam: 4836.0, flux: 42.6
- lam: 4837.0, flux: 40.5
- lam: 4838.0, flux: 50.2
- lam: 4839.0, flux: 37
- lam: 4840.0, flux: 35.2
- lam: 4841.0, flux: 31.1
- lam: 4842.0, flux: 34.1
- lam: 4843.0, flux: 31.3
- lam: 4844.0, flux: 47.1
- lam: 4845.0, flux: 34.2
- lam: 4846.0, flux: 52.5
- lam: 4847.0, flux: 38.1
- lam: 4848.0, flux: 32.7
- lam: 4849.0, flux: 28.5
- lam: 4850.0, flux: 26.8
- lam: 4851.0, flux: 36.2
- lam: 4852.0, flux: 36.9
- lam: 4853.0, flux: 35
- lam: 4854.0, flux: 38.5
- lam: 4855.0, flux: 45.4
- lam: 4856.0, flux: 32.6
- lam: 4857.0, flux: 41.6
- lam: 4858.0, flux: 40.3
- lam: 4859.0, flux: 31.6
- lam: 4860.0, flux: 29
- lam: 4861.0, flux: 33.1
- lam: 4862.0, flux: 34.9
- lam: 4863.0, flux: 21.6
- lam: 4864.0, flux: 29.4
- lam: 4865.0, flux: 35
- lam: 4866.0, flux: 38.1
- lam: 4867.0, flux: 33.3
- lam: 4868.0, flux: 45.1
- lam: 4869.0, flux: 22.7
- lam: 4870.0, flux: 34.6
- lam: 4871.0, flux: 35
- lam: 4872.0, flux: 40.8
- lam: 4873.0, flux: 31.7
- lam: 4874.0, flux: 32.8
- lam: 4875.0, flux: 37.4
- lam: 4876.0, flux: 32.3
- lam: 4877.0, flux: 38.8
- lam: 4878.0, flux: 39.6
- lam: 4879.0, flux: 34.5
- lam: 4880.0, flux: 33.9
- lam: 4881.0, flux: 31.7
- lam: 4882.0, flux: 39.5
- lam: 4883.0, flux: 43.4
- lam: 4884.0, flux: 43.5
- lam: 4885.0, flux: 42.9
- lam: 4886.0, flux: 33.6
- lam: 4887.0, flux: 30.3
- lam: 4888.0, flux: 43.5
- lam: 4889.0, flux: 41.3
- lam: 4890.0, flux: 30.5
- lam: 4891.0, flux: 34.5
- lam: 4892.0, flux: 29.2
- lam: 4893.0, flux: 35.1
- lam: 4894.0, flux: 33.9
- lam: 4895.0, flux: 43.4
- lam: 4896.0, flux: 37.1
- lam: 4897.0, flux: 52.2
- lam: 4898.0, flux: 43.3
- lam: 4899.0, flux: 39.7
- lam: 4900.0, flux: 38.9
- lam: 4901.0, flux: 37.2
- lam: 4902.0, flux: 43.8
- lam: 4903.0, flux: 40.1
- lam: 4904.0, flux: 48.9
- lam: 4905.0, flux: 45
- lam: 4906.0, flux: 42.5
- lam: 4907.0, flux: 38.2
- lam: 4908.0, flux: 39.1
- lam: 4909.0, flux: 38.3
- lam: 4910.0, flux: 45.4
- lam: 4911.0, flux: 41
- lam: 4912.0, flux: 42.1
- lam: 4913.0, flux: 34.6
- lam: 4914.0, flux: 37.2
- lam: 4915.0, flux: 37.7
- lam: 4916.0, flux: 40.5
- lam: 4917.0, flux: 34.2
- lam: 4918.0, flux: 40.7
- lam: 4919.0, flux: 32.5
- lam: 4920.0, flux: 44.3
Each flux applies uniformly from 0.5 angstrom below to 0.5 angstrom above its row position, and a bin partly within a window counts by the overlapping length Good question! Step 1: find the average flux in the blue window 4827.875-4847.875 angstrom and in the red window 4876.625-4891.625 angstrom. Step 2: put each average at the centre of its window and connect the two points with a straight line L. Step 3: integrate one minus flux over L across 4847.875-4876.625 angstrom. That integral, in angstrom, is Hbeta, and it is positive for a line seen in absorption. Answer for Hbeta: 2.5 angstrom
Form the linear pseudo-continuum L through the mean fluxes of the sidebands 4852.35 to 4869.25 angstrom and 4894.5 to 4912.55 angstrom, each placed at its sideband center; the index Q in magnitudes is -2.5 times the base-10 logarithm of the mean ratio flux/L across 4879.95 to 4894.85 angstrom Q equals 0.07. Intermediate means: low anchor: 34.7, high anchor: 42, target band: 36.7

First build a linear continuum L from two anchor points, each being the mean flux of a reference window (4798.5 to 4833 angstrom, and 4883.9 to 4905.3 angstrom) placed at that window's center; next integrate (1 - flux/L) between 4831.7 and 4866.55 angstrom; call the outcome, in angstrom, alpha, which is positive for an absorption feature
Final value 3.21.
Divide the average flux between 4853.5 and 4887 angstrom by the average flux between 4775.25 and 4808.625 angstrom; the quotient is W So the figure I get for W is 0.8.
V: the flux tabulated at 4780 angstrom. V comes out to 24.6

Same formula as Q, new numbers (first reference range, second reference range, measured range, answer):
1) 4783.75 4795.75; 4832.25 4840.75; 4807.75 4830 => -0.064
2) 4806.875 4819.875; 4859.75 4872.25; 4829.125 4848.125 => 0.030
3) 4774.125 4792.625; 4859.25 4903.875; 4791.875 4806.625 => -0.059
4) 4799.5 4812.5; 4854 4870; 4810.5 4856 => 0.045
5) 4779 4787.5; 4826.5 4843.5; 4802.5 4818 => -0.125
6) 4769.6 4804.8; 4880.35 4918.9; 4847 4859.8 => 0.124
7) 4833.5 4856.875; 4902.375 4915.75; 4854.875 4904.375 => 0.076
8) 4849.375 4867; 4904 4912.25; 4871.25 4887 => 0.020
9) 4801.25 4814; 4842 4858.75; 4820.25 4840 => 0.029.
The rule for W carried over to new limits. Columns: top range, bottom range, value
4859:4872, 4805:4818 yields 0.76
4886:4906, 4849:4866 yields 1.15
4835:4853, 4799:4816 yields 0.90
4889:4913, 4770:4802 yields 0.99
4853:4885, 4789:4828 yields 0.85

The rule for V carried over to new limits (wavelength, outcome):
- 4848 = 32.7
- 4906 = 42.5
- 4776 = 55.1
